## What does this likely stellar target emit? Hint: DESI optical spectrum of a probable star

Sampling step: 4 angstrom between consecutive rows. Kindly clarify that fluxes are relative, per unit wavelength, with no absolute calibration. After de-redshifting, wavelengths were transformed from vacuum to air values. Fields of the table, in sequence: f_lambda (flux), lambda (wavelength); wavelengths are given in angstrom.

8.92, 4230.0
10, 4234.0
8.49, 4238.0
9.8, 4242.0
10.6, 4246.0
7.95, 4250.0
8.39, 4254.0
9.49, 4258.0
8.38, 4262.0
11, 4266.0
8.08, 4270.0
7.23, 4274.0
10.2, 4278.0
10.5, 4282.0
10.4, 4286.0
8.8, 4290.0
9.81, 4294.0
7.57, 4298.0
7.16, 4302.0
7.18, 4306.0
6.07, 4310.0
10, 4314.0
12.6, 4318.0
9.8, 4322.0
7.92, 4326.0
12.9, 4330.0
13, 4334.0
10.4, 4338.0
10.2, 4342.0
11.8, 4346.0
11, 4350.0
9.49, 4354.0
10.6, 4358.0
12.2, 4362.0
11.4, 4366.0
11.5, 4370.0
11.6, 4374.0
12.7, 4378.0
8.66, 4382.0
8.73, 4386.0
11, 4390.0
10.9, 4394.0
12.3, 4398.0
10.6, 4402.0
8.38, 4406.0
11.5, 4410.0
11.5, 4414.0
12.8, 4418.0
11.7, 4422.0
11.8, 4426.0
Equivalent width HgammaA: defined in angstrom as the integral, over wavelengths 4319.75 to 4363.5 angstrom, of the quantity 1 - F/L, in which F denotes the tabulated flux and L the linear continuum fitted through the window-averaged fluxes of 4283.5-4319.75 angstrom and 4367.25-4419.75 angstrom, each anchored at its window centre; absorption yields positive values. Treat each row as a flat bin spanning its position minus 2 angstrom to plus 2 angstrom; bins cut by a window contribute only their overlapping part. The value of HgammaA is -4.9 angstrom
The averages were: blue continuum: 8.84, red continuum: 10.9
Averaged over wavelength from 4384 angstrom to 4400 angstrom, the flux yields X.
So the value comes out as 10.7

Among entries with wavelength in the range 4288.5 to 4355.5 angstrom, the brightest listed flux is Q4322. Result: 13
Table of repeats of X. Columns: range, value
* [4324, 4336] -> 11.3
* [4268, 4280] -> 8.5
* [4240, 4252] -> 9.45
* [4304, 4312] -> 6.62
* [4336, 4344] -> 10.3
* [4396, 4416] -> 10.9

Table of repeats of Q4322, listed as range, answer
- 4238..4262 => 10.6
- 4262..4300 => 11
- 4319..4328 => 9.8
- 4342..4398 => 12.7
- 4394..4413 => 12.3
